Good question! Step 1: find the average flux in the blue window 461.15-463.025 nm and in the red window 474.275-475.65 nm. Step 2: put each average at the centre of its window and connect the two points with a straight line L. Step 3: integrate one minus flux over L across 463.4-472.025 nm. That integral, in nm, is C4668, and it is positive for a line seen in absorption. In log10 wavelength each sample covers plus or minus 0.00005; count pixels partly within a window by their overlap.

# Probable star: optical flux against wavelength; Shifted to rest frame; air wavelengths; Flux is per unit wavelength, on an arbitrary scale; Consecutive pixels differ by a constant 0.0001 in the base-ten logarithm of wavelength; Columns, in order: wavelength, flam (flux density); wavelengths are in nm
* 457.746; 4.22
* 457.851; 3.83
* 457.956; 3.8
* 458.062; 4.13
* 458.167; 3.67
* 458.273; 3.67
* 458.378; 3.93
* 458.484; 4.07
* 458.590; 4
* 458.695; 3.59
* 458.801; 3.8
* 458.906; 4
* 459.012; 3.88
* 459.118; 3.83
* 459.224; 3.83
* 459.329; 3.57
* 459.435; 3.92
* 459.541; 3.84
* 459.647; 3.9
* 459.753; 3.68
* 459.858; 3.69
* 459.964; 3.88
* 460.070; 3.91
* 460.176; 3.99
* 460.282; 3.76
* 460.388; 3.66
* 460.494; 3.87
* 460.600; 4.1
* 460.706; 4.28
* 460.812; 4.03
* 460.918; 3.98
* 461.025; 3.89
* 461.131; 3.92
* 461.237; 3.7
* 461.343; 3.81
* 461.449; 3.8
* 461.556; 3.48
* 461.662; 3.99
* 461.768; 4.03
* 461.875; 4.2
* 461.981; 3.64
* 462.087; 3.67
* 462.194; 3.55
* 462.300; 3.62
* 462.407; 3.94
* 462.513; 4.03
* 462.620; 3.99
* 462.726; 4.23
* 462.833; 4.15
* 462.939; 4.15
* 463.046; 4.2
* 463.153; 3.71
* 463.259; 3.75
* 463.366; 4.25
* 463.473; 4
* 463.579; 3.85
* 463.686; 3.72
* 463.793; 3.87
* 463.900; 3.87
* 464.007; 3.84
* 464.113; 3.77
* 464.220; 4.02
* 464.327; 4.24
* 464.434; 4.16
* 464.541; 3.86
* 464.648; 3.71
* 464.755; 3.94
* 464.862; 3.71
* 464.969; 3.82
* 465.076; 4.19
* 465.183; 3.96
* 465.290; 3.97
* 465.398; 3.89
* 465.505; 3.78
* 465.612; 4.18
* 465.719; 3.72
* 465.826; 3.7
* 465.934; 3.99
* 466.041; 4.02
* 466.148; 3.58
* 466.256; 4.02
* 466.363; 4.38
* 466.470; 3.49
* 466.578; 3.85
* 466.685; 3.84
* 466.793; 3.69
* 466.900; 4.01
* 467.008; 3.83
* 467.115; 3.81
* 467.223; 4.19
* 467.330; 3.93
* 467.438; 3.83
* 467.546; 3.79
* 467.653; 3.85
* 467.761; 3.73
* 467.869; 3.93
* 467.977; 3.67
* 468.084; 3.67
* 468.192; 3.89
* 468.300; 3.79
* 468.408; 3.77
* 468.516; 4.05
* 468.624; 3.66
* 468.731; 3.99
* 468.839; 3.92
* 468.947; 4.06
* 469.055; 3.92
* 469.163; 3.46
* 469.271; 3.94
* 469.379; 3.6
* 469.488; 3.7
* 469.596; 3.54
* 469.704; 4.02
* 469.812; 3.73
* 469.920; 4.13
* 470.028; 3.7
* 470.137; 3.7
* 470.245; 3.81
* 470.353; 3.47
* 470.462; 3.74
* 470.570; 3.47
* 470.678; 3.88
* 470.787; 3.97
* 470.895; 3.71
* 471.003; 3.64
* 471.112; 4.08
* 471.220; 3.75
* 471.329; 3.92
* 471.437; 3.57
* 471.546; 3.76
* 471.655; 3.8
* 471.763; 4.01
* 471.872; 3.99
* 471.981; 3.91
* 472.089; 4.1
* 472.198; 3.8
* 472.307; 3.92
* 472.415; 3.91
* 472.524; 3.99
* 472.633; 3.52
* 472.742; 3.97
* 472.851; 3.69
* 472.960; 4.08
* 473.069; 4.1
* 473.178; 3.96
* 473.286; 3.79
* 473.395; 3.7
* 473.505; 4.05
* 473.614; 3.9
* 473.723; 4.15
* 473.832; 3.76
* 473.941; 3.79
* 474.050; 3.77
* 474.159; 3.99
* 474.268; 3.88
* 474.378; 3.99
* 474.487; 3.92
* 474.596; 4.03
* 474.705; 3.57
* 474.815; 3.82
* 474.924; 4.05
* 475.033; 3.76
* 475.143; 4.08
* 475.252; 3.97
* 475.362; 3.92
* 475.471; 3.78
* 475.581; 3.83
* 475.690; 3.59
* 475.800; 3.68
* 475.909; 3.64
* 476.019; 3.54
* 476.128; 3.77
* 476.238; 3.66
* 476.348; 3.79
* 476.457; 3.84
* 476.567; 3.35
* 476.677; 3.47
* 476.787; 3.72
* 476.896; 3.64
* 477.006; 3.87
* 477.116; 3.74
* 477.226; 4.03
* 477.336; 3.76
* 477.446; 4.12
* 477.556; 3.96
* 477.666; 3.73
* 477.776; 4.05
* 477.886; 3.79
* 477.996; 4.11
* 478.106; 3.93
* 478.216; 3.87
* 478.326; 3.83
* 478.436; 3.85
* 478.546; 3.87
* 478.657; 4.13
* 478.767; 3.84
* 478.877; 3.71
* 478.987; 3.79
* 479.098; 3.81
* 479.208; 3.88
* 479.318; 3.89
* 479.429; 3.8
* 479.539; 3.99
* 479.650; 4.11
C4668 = 0.09 nm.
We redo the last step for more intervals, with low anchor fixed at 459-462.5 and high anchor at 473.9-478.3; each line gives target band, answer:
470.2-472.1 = 0.012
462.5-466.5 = -0.106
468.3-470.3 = 0.008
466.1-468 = -0.013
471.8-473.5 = -0.033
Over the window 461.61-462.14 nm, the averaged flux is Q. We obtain 3.91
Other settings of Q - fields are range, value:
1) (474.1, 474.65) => 3.96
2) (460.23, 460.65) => 3.85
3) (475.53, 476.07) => 3.66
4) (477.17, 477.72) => 3.92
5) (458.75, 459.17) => 3.88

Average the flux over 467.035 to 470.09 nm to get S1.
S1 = 3.83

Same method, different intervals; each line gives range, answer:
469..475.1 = 3.84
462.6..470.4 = 3.88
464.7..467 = 3.89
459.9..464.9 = 3.91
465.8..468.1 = 3.86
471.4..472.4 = 3.88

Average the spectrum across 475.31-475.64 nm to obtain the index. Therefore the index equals 3.84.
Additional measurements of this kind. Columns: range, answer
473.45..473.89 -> 3.96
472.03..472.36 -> 3.94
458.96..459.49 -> 3.8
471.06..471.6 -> 3.82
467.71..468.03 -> 3.77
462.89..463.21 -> 4.01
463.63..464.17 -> 3.81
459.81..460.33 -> 3.85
